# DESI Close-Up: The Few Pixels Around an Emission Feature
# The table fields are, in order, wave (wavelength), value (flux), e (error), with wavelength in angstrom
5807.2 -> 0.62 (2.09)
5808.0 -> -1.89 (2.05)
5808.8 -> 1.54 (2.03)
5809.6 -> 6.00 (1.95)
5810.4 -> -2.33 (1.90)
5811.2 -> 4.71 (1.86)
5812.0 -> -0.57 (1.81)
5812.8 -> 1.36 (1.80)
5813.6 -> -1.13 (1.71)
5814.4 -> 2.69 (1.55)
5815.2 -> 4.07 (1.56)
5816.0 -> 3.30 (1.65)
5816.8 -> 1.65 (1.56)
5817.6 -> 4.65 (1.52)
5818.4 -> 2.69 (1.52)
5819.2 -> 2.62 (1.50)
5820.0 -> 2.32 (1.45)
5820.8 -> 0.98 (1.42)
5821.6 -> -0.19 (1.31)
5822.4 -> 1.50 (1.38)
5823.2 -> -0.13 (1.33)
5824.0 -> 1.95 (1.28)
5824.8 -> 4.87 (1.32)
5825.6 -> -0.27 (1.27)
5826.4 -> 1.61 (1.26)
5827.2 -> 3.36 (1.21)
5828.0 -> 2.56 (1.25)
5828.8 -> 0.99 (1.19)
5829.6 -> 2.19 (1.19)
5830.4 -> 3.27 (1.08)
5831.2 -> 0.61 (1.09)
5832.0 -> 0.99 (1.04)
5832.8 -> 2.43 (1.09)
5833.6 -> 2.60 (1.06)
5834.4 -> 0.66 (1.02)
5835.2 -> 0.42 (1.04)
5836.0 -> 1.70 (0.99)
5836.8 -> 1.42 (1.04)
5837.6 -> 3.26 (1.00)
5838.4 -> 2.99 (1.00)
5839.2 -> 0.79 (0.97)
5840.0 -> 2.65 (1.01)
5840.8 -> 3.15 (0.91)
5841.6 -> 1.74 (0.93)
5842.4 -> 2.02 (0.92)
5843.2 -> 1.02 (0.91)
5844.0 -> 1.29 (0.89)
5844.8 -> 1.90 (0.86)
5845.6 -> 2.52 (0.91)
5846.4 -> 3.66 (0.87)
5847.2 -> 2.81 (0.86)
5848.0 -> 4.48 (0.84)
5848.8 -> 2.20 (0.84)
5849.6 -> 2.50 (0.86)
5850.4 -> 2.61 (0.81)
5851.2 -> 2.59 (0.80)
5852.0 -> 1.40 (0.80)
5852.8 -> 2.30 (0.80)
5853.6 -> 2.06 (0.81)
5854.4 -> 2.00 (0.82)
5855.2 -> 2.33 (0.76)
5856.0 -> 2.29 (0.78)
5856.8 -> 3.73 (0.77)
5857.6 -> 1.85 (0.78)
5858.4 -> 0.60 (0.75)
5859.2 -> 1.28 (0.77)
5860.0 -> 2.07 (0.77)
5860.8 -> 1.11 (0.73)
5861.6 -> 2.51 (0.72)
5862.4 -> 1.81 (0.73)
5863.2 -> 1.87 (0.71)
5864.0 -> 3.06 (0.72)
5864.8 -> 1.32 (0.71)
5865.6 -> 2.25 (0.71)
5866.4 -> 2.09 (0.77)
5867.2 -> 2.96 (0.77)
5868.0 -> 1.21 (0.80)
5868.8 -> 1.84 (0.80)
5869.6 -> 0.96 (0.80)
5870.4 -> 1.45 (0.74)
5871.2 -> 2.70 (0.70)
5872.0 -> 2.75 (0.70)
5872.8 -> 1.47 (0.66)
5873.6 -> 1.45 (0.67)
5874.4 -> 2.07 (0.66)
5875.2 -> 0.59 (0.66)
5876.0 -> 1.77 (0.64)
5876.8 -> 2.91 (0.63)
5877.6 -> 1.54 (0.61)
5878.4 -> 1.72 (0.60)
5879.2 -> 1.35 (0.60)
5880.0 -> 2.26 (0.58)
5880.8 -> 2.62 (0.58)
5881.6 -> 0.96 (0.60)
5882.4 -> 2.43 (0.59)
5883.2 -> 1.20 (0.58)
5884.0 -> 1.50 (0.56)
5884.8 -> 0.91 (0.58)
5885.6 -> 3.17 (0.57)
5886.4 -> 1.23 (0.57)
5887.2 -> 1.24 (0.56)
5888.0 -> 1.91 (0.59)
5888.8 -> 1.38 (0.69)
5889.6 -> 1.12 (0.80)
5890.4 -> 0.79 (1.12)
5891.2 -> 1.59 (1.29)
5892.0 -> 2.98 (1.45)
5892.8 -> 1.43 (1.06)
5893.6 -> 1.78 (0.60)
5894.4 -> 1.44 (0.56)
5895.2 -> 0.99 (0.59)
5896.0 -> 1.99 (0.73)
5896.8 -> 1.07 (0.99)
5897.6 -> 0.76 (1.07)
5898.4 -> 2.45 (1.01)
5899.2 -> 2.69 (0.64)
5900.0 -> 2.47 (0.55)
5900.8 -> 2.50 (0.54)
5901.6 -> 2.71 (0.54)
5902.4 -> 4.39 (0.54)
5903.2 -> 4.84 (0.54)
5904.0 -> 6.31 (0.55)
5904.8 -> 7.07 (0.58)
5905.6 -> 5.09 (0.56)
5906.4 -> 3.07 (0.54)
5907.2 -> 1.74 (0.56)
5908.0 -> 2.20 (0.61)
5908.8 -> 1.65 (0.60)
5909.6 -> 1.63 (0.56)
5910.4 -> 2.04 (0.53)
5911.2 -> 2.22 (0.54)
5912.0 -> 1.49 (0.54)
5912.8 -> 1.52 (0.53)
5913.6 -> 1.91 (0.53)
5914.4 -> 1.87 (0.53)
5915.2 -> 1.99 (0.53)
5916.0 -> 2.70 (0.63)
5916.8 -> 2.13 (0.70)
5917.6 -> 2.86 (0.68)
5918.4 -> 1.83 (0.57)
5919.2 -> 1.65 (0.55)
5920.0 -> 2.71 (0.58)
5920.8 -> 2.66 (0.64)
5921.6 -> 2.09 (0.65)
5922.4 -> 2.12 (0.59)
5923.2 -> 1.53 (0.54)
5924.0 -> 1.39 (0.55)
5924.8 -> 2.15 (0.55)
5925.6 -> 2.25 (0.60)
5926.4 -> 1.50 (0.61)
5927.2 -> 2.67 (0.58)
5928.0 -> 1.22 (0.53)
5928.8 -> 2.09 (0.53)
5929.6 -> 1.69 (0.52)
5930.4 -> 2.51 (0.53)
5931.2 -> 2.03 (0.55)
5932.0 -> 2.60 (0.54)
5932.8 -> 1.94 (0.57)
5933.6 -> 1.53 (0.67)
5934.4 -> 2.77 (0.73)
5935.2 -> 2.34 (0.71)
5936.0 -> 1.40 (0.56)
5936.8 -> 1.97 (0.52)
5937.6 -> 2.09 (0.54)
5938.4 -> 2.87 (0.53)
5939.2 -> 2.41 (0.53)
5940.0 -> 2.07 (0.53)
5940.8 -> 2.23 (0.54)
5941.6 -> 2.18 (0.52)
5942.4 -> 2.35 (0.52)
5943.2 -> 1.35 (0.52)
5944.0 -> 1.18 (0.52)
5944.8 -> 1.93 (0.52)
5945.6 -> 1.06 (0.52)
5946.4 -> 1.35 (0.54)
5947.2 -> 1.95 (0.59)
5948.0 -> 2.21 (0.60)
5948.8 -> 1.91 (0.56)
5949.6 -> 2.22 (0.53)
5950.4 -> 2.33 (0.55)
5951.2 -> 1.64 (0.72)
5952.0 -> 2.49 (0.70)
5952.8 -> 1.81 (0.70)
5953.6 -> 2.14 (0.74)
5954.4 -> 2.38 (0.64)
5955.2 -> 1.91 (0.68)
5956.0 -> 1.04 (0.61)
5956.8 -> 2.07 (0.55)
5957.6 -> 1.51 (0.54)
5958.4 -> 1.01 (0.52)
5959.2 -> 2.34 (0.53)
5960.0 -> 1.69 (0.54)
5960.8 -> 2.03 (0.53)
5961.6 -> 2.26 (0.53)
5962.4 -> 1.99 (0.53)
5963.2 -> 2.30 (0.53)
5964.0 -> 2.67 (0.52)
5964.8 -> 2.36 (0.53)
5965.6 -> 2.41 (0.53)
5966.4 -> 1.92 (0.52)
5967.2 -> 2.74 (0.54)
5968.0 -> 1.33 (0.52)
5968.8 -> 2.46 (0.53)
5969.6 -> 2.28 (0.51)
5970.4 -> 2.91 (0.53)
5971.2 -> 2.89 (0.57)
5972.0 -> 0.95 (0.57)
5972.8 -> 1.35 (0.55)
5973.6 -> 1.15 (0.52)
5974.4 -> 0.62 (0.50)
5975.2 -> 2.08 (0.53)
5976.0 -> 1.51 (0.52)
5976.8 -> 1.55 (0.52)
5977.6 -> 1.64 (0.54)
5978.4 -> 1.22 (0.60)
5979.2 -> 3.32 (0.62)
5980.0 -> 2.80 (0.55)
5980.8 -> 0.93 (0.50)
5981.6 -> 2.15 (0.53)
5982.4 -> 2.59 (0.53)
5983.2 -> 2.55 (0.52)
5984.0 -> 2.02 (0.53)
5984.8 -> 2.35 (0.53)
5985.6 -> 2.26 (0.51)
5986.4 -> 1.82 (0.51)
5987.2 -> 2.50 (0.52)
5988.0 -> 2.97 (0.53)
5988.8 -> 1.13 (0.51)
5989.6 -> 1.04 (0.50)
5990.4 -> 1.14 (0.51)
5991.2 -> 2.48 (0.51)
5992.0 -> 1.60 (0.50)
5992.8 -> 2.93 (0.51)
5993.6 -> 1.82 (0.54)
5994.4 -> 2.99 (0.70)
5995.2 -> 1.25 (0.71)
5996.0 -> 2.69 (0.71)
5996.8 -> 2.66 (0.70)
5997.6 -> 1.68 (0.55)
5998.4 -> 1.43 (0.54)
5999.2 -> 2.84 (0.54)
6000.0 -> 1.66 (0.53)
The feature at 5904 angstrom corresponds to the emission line [O III] 5007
